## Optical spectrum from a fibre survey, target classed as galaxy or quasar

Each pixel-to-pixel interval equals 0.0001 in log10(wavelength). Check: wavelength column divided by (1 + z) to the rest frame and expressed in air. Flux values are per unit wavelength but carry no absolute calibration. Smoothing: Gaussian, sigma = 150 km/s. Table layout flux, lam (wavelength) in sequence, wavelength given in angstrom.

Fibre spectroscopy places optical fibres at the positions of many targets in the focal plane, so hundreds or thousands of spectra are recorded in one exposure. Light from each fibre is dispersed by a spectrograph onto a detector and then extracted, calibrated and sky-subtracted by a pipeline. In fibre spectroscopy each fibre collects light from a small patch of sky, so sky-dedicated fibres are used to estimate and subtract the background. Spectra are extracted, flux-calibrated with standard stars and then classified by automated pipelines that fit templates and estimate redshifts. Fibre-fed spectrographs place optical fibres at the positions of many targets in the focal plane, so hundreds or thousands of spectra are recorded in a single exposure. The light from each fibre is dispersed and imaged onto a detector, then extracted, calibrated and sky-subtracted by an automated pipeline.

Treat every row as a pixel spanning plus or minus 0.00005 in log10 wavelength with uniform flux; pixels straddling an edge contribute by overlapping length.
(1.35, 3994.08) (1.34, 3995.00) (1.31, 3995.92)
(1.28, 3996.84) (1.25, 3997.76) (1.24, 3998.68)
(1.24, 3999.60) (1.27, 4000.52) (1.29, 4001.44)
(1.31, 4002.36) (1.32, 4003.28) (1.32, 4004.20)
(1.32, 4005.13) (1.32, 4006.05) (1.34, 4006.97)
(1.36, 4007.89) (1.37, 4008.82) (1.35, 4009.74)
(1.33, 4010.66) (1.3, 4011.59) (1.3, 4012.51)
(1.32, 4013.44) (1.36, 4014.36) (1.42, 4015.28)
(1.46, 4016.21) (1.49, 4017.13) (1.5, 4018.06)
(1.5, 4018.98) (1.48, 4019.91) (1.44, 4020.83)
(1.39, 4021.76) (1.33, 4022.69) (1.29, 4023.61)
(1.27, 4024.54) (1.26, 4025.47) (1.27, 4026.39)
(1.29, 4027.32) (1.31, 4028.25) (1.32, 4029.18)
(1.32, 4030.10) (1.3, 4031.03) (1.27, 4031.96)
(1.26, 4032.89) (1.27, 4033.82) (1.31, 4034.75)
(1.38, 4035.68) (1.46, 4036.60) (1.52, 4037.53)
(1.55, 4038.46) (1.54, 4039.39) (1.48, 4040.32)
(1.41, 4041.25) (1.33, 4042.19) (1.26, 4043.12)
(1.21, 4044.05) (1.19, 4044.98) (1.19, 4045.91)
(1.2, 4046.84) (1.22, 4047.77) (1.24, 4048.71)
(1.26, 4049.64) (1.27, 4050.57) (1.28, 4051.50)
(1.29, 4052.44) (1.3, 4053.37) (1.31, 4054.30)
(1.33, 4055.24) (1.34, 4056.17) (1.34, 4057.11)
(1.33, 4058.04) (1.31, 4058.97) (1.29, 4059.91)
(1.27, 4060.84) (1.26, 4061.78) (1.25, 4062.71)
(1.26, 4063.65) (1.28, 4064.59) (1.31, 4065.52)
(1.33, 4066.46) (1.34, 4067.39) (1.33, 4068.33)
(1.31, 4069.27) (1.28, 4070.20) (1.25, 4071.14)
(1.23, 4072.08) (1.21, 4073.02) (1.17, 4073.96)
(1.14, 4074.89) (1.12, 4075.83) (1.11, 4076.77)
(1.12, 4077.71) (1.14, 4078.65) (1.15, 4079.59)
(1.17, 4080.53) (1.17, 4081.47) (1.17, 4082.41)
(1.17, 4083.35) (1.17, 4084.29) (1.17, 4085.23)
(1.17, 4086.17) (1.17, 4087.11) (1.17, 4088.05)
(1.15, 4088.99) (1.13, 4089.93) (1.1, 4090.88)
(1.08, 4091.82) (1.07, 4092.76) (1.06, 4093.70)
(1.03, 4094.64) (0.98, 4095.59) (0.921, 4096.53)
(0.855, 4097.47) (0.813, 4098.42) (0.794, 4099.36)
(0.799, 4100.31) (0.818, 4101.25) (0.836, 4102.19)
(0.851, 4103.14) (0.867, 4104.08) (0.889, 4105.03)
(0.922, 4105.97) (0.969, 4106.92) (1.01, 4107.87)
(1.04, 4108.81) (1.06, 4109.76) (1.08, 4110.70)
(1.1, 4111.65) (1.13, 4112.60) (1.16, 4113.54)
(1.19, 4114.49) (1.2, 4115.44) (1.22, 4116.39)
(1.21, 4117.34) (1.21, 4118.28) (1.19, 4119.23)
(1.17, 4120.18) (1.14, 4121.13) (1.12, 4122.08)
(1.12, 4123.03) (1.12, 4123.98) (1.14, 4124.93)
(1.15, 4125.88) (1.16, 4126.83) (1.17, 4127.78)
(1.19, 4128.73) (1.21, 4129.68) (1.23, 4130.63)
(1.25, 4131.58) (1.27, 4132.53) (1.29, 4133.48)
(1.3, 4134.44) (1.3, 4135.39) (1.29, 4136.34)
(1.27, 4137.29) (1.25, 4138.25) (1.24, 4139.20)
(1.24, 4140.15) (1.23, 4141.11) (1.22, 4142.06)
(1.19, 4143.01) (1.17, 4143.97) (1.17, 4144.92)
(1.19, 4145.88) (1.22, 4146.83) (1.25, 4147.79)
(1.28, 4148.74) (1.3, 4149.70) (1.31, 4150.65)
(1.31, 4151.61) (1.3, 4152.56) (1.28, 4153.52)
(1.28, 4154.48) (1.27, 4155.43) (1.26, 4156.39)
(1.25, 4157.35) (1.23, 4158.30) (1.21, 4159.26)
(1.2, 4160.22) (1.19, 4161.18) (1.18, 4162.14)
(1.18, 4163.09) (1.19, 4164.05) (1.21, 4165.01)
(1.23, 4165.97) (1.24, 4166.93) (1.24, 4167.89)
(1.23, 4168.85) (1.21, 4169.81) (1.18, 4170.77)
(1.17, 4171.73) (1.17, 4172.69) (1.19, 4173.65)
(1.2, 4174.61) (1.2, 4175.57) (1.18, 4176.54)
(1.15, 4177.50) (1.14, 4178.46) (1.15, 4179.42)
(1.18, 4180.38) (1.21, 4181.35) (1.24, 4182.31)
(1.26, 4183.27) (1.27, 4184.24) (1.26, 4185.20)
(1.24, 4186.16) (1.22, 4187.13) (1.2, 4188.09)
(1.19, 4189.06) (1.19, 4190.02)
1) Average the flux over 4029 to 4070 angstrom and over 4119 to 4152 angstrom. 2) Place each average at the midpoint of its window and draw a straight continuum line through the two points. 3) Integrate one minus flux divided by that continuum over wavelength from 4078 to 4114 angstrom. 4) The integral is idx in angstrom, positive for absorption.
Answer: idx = 6.5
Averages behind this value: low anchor 1.31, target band 1.04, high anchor 1.22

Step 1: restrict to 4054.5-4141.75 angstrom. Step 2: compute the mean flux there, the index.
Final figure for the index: 1.15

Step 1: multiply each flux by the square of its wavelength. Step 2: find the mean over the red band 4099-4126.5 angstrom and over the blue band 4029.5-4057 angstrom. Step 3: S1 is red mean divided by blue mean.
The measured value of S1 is 0.83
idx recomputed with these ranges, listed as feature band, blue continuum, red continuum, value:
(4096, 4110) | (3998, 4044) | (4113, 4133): 3.70 angstrom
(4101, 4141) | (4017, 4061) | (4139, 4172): 3.93 angstrom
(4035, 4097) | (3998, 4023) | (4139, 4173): 3.37 angstrom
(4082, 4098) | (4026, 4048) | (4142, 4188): 2.41 angstrom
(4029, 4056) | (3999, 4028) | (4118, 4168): 0.00 angstrom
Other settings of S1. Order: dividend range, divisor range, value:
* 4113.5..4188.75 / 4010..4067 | 0.97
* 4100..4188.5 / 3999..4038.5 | 0.93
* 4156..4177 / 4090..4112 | 1.30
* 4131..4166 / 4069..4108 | 1.20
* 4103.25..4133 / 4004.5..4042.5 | 0.86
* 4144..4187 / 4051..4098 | 1.07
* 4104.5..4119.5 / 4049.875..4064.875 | 0.87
